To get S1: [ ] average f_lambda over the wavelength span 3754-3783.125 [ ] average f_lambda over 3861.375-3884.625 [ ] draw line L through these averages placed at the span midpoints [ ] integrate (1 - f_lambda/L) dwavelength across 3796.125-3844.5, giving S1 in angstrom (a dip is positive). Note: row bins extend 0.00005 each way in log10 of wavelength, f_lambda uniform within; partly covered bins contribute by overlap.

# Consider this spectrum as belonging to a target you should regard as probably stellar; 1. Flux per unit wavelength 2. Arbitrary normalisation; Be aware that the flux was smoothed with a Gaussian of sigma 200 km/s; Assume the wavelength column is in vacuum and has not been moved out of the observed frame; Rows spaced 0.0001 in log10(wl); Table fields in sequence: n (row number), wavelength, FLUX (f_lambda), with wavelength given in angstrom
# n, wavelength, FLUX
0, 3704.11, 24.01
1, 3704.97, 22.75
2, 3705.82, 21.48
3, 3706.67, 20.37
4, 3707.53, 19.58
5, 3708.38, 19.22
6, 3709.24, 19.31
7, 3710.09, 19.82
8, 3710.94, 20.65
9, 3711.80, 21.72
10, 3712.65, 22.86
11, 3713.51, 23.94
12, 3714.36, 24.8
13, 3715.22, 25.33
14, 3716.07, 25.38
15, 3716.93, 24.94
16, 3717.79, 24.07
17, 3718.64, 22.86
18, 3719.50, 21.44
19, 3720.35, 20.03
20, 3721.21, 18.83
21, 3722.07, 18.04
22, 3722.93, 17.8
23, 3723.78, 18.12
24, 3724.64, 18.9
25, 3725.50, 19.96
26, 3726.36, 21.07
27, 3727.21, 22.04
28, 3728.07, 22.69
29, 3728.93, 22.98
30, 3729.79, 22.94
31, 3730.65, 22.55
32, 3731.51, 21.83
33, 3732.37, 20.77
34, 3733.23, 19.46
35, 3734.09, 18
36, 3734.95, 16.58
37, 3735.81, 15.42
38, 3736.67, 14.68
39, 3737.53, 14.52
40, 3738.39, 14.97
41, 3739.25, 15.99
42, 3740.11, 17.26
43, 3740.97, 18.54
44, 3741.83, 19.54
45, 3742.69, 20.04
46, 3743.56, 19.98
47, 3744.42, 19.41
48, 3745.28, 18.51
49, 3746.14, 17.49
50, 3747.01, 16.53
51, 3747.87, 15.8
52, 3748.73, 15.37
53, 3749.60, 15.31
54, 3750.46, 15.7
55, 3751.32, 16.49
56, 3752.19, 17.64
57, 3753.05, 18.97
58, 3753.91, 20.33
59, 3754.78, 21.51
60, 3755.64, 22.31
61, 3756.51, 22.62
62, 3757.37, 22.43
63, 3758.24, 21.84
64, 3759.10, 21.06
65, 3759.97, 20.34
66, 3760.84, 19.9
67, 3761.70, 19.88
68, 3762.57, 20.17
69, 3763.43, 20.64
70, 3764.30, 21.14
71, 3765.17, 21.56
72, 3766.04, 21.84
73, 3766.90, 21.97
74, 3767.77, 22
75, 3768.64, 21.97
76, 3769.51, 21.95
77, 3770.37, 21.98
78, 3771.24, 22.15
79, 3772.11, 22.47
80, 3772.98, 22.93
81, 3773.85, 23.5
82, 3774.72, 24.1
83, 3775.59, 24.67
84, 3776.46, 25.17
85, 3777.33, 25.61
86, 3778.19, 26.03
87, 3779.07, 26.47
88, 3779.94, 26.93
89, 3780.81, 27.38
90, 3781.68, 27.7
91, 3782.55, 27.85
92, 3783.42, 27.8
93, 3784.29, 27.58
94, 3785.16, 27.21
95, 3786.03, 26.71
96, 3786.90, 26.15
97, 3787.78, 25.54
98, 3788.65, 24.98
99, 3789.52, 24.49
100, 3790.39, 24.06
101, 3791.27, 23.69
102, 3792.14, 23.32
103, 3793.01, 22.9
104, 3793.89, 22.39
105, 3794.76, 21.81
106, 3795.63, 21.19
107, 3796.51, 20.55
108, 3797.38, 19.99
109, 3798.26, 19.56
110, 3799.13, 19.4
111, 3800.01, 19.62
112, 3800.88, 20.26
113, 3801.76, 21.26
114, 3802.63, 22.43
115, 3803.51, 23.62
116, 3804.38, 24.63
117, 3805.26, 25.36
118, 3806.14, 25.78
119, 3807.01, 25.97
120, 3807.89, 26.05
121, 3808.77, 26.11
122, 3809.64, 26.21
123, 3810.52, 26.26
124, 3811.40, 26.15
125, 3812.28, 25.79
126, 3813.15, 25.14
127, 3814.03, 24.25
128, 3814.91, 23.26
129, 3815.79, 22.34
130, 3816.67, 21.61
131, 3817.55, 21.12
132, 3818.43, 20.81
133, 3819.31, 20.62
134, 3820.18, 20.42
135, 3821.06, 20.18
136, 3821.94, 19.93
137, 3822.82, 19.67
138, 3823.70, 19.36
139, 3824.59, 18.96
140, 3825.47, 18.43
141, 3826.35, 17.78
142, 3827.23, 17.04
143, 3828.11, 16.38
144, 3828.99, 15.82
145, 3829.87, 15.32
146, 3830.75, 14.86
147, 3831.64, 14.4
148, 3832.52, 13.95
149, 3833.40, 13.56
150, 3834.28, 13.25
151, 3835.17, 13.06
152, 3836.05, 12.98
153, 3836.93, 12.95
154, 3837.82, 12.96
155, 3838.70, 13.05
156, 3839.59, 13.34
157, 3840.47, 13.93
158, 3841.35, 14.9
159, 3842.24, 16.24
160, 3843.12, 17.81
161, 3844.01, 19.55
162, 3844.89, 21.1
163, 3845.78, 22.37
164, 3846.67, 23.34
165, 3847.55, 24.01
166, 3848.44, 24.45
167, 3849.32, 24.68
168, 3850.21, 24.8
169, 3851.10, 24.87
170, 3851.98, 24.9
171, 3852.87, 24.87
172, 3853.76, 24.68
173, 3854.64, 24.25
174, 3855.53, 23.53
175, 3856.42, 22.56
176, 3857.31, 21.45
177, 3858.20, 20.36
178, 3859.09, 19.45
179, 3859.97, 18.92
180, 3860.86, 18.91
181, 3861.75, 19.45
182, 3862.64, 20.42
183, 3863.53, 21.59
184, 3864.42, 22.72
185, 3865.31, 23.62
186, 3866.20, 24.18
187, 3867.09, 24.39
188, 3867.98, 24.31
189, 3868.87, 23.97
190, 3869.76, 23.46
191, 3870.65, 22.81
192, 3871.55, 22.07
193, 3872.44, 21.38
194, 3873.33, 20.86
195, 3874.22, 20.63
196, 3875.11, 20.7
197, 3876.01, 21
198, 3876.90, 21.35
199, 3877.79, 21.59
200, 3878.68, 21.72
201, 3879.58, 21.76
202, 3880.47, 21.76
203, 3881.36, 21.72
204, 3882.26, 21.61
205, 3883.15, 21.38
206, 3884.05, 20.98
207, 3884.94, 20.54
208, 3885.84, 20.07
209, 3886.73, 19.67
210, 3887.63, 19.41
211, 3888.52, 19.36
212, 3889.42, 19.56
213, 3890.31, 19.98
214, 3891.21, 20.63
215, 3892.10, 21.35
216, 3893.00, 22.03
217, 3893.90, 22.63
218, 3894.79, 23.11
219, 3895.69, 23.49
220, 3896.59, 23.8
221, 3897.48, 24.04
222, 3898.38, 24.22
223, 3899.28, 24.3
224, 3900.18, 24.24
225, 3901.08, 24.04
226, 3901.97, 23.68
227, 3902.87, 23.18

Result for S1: 6.5 angstrom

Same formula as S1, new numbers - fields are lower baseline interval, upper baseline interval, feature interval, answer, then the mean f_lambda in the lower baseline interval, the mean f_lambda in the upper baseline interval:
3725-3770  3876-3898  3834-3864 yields 1.7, 19.5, 21.4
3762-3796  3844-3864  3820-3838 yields 5.3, 24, 22.4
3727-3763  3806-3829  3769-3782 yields -2.7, 19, 22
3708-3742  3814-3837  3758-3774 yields -1.9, 20.2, 17.8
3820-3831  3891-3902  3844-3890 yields -2.2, 18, 23.2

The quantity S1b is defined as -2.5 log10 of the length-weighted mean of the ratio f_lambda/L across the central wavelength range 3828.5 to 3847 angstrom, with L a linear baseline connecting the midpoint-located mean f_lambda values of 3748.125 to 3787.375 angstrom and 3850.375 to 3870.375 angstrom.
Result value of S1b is 0.40 mag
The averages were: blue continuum 22.5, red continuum 22.6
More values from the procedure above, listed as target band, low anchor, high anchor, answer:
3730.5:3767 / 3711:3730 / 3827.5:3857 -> 0.114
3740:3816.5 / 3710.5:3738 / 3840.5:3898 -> -0.065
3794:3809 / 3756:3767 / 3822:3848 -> -0.204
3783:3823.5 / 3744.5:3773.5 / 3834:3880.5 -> -0.149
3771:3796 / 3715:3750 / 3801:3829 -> -0.181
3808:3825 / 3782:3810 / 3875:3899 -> 0.036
